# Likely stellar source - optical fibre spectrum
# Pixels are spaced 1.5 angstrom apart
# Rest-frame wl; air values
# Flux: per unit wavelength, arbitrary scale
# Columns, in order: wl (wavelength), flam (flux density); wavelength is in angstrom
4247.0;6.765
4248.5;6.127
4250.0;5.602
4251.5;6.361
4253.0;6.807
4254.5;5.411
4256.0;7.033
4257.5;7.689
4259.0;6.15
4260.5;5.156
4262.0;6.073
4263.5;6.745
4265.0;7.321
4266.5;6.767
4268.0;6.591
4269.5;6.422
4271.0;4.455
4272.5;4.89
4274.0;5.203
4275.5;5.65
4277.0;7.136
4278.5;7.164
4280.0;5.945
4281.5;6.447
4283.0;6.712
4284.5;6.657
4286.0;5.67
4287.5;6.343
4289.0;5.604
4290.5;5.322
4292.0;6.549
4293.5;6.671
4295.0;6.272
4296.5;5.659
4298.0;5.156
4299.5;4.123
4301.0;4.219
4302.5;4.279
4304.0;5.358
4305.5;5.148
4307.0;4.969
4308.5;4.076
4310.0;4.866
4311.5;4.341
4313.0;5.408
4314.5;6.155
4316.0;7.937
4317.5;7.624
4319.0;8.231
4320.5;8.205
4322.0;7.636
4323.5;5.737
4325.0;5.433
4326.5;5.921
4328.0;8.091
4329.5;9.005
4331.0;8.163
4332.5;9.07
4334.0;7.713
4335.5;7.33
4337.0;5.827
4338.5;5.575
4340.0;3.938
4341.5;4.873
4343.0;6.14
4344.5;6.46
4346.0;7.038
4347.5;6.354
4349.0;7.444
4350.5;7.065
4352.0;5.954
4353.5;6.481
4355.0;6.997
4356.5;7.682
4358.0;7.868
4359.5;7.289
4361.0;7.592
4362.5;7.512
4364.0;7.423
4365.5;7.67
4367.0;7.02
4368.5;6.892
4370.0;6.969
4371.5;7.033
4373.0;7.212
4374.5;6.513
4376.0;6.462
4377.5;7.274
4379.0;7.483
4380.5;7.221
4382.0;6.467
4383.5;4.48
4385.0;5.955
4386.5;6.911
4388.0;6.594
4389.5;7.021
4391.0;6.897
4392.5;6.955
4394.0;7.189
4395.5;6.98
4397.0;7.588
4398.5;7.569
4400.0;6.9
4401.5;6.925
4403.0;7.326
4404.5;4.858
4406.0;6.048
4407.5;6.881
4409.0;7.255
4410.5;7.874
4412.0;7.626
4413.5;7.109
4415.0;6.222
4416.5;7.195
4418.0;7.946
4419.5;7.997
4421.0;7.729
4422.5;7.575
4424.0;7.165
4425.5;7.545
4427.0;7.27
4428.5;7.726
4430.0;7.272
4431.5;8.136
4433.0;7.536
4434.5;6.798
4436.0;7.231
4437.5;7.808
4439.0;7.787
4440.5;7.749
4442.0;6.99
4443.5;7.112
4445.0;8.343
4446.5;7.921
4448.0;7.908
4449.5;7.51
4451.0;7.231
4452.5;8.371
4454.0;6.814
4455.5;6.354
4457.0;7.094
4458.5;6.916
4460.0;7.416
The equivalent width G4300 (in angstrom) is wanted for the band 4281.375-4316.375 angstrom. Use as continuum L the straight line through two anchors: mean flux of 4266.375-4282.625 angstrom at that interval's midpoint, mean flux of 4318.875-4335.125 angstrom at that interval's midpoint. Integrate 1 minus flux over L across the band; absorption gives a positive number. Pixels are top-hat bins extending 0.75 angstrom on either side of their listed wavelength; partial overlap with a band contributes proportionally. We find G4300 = 6.09 angstrom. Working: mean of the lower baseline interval 6.05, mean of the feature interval 5.54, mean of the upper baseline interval 7.53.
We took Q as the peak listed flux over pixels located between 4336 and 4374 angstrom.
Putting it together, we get 7.868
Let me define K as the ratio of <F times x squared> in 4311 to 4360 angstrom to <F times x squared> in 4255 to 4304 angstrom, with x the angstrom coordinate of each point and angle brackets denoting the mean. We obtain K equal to 1.2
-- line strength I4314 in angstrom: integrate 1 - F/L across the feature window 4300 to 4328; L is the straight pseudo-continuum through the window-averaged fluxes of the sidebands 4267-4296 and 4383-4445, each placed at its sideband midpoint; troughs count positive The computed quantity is 1.99 angstrom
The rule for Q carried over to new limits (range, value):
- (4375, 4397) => 7.588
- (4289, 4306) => 6.671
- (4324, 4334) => 9.07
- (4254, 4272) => 7.689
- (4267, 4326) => 8.231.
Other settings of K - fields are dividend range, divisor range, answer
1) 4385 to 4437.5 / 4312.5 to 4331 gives 1.04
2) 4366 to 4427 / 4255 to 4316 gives 1.26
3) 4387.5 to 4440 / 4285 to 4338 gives 1.21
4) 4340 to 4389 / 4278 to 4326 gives 1.18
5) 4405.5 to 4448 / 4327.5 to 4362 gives 1.11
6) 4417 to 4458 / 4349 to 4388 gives 1.12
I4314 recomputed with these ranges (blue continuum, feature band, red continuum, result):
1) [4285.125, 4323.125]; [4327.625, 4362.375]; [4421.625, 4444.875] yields -3.31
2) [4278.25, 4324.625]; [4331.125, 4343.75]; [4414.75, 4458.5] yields -0.13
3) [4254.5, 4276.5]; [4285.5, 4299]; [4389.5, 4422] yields 0.93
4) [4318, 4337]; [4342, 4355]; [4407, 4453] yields 1.53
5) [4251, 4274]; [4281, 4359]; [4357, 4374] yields 6.06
